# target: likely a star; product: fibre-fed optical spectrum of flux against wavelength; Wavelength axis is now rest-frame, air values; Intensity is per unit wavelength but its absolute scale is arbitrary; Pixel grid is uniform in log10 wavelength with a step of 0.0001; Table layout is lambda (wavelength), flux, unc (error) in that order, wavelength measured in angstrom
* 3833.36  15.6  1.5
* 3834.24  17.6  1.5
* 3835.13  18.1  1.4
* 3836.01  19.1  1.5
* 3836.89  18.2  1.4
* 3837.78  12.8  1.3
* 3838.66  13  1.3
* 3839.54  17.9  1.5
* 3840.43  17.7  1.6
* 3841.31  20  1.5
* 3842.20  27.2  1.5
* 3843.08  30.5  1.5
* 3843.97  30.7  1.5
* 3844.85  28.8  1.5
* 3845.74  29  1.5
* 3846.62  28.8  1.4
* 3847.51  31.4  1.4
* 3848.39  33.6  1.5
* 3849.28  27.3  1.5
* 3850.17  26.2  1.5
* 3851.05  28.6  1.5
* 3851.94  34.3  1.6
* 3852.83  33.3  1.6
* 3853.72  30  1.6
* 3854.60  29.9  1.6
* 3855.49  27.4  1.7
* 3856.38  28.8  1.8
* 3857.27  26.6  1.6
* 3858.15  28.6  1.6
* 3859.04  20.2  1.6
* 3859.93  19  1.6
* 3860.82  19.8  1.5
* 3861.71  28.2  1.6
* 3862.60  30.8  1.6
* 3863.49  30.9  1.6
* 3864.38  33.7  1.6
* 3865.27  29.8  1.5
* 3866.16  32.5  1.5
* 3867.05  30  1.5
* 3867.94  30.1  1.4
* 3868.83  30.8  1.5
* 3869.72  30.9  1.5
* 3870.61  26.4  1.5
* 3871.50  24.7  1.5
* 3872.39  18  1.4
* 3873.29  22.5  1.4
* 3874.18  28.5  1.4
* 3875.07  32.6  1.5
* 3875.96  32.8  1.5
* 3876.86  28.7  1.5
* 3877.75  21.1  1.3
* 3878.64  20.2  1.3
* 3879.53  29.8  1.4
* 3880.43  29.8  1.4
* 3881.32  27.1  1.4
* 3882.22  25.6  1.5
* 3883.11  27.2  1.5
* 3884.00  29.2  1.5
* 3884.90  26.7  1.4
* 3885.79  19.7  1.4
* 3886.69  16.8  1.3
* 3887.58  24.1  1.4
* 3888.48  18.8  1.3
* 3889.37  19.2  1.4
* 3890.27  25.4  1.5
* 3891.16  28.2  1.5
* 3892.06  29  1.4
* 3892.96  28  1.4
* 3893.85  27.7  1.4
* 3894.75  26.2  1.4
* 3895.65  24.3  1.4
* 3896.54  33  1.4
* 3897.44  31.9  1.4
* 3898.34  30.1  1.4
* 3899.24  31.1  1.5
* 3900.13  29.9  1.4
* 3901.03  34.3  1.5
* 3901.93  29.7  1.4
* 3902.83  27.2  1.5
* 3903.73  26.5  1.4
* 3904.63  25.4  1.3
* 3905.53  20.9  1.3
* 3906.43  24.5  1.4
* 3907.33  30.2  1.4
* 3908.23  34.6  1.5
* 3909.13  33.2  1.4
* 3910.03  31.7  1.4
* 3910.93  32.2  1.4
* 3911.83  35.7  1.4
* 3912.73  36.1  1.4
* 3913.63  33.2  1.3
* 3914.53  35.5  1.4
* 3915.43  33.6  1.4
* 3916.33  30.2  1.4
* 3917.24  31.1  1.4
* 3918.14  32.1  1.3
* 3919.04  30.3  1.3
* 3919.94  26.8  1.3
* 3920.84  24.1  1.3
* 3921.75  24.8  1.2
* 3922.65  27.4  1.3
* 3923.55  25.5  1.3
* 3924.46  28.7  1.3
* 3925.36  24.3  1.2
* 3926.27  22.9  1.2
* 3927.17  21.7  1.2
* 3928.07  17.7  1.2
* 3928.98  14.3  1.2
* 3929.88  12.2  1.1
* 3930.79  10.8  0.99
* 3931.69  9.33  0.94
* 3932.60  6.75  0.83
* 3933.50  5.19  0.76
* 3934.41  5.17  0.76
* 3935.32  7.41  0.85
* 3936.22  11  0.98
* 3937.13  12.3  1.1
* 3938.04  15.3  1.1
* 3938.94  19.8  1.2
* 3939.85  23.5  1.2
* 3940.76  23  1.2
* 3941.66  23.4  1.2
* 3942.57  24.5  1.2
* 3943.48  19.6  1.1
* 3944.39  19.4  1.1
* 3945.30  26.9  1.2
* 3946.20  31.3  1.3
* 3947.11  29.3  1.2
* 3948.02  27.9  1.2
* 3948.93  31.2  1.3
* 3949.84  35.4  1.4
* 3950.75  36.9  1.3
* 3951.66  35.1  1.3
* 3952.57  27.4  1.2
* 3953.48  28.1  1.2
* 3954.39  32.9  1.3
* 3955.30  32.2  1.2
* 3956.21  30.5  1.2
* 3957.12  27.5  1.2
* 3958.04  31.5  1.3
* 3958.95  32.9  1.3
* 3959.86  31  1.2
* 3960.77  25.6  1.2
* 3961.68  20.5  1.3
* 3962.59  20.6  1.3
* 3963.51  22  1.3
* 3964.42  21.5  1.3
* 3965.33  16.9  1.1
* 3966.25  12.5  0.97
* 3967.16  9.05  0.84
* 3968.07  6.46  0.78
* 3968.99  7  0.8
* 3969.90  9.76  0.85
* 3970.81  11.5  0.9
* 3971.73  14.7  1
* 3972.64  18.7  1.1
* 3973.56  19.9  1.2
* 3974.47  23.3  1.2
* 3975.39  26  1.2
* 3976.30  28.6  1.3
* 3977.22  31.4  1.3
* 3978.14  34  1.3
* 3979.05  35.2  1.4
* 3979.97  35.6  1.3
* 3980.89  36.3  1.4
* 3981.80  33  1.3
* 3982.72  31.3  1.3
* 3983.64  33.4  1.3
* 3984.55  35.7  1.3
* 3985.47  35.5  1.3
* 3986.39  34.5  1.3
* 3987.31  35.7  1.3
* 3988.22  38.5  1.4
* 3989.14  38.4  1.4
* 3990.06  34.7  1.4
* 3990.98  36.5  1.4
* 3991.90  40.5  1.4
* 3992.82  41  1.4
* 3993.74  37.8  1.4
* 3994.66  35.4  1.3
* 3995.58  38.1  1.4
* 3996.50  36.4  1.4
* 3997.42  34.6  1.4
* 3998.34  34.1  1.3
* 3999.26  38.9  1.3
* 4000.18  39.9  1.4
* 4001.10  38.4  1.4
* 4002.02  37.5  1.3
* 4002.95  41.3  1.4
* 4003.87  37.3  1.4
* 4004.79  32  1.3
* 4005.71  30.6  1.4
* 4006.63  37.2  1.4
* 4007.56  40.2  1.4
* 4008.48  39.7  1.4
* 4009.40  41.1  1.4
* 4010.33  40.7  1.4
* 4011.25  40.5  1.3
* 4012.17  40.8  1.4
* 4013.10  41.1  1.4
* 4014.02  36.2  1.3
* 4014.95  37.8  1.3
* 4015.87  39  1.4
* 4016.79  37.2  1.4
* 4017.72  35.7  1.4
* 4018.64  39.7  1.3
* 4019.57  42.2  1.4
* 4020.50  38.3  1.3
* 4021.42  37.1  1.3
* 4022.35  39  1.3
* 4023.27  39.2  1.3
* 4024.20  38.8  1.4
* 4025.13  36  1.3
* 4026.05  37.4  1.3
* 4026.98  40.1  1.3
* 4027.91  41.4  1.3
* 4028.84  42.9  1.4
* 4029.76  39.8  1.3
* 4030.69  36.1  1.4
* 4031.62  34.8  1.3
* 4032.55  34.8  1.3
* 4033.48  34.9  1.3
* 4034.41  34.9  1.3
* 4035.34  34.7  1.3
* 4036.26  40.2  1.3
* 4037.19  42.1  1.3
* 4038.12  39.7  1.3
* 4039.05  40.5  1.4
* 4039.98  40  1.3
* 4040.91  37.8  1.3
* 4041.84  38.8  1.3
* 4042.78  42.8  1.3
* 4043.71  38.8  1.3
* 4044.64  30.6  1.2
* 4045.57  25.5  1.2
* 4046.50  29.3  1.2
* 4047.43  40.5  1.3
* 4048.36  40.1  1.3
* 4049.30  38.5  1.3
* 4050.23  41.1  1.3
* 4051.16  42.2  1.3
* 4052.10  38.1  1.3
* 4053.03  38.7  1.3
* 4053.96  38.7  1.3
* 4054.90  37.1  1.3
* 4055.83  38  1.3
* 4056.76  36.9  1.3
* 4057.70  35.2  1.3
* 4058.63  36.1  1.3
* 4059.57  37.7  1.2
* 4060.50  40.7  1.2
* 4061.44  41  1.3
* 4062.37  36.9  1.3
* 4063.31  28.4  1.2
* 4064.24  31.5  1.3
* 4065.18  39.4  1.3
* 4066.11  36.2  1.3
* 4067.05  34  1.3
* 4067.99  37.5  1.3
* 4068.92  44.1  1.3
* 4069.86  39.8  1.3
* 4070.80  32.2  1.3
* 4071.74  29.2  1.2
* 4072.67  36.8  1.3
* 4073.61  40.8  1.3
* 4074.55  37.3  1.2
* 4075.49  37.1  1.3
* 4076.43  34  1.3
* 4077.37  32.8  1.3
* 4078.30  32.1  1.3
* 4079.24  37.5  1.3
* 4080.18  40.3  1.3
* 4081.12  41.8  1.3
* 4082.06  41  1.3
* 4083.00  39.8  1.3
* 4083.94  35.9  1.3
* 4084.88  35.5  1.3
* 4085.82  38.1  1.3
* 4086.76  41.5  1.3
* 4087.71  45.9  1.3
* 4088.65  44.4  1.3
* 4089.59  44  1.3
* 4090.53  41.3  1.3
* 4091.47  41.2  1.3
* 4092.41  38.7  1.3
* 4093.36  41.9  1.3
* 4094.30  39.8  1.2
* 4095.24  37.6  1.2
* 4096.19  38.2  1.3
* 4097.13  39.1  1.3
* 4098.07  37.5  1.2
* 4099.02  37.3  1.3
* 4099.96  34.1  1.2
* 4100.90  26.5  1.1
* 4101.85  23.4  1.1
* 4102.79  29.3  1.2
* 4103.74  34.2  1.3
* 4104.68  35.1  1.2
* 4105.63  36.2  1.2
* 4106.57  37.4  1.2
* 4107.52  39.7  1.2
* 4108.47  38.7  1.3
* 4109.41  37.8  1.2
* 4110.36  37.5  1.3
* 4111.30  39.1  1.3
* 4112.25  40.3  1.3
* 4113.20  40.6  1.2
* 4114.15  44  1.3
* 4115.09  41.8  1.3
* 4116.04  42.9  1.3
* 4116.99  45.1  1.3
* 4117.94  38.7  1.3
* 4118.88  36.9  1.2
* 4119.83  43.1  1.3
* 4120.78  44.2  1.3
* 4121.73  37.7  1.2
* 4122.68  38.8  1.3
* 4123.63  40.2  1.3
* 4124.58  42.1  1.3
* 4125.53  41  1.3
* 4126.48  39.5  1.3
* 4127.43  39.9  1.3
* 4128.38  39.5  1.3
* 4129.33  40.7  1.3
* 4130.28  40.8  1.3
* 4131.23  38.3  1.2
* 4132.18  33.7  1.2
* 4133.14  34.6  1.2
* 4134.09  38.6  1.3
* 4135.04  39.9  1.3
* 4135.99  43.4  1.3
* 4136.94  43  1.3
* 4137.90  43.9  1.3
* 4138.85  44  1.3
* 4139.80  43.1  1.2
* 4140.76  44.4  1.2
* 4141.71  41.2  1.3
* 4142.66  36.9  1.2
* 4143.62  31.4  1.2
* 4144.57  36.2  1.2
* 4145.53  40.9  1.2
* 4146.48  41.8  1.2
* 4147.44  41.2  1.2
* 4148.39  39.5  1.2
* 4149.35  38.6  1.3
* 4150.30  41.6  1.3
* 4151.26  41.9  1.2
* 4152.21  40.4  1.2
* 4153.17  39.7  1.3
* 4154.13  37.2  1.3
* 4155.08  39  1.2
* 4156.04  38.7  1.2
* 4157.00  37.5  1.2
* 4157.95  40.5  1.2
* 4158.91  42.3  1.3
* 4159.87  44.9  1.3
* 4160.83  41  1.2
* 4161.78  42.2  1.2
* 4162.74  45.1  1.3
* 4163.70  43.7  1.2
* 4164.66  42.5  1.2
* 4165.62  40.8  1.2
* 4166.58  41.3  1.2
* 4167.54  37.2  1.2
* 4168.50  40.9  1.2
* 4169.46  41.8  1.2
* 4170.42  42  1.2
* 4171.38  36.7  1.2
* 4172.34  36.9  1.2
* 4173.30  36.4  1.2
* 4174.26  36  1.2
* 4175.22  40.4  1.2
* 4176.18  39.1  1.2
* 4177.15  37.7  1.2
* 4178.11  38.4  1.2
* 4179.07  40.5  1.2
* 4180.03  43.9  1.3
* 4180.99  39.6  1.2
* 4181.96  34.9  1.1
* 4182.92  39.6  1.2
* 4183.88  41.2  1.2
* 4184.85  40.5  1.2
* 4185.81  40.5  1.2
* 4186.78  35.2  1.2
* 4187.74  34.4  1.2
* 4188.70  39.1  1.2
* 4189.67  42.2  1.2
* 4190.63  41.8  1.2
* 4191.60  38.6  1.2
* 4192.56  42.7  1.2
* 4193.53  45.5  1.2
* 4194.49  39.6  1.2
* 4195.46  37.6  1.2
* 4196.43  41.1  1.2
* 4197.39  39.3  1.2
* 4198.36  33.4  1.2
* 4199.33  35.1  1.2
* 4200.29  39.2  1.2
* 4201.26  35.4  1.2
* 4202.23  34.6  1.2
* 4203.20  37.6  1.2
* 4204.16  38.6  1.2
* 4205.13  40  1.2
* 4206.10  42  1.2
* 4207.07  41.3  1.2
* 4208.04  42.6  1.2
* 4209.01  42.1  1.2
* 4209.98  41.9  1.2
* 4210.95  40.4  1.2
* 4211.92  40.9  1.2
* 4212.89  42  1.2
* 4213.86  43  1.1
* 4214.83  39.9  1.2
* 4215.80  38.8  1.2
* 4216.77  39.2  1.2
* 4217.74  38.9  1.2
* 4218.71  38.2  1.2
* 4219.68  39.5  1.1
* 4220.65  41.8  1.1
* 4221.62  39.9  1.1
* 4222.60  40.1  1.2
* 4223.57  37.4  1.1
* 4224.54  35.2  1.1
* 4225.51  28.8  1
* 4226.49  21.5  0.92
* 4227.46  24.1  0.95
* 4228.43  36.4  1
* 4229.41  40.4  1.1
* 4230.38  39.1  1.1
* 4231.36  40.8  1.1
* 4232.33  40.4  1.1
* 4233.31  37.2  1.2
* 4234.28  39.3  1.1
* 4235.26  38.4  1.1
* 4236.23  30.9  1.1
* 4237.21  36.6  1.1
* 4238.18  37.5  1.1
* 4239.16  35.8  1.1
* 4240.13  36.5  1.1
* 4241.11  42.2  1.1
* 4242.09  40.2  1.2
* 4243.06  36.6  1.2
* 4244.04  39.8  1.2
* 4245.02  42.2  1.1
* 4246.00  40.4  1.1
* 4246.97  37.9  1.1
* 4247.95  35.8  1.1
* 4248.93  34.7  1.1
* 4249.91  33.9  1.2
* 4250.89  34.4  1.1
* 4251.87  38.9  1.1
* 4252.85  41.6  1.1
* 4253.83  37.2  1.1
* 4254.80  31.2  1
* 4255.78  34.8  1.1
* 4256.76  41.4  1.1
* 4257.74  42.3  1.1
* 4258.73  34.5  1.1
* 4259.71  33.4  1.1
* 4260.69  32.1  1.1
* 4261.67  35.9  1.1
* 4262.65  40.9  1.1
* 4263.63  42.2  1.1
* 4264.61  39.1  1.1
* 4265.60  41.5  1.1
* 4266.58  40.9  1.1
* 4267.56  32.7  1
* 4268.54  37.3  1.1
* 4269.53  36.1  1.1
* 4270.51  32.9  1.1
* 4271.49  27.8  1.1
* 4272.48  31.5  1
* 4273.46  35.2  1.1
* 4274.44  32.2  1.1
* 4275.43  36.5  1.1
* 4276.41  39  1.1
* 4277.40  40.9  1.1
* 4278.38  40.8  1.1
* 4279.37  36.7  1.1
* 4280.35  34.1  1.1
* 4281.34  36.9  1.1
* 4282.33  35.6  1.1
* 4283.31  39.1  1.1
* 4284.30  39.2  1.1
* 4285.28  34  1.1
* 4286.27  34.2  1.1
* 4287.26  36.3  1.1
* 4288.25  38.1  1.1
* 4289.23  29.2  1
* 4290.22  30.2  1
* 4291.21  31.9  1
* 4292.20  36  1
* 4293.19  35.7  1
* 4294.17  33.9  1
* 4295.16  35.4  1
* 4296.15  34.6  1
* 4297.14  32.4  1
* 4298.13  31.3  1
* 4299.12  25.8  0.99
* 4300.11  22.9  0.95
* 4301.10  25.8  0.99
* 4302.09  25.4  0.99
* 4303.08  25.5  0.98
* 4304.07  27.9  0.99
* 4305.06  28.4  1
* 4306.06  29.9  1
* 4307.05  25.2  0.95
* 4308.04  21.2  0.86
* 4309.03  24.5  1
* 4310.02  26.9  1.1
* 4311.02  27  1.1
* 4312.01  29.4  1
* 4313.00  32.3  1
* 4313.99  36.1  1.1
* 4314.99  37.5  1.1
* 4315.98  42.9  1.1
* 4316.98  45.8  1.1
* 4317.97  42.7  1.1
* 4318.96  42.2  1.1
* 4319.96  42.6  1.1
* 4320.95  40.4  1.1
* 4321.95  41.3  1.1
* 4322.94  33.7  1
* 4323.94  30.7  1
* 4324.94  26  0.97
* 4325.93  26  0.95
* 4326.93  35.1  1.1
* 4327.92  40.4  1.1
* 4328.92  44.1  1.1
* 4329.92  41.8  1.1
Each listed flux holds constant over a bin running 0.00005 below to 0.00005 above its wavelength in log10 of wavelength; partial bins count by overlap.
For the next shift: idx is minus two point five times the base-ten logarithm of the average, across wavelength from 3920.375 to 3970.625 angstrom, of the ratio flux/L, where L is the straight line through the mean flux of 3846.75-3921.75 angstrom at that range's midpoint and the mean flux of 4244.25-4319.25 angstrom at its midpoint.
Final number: 0.338 mag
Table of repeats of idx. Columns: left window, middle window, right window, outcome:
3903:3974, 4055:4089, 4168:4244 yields -0.20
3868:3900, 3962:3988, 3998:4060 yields 0.36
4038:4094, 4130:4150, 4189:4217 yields -0.02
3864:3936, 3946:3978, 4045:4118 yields 0.22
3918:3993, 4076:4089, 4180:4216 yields -0.19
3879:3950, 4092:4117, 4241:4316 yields -0.24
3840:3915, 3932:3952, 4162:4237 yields 0.38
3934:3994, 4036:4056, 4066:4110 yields -0.14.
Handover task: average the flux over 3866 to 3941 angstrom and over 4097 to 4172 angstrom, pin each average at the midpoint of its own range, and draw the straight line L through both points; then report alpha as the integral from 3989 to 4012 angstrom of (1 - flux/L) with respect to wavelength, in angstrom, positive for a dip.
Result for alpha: -4.87 angstrom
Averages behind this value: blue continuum 25.2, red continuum 39.4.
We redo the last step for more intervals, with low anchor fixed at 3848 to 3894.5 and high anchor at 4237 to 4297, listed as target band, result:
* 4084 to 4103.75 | -3.23 angstrom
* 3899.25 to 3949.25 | 7.14 angstrom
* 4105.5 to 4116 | -2.20 angstrom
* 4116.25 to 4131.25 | -3.38 angstrom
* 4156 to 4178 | -3.97 angstrom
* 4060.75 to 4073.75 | -1.84 angstrom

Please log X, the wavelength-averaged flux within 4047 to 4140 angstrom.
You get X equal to 38.5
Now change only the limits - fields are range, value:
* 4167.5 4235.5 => 38.7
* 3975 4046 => 37.1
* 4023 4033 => 38.3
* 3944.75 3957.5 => 30.8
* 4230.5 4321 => 35.3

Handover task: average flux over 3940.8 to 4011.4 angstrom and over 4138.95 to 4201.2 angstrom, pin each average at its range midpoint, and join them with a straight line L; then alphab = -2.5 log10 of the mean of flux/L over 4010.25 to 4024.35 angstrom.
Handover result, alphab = -0.21 mag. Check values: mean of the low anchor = 30.1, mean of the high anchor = 39.8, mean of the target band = 38.9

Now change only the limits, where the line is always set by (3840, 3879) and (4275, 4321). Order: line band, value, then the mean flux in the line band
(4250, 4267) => -0.14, 37.7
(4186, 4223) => -0.22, 39.6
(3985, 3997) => -0.25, 37.1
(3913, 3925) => -0.04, 29.6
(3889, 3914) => -0.04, 29.3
